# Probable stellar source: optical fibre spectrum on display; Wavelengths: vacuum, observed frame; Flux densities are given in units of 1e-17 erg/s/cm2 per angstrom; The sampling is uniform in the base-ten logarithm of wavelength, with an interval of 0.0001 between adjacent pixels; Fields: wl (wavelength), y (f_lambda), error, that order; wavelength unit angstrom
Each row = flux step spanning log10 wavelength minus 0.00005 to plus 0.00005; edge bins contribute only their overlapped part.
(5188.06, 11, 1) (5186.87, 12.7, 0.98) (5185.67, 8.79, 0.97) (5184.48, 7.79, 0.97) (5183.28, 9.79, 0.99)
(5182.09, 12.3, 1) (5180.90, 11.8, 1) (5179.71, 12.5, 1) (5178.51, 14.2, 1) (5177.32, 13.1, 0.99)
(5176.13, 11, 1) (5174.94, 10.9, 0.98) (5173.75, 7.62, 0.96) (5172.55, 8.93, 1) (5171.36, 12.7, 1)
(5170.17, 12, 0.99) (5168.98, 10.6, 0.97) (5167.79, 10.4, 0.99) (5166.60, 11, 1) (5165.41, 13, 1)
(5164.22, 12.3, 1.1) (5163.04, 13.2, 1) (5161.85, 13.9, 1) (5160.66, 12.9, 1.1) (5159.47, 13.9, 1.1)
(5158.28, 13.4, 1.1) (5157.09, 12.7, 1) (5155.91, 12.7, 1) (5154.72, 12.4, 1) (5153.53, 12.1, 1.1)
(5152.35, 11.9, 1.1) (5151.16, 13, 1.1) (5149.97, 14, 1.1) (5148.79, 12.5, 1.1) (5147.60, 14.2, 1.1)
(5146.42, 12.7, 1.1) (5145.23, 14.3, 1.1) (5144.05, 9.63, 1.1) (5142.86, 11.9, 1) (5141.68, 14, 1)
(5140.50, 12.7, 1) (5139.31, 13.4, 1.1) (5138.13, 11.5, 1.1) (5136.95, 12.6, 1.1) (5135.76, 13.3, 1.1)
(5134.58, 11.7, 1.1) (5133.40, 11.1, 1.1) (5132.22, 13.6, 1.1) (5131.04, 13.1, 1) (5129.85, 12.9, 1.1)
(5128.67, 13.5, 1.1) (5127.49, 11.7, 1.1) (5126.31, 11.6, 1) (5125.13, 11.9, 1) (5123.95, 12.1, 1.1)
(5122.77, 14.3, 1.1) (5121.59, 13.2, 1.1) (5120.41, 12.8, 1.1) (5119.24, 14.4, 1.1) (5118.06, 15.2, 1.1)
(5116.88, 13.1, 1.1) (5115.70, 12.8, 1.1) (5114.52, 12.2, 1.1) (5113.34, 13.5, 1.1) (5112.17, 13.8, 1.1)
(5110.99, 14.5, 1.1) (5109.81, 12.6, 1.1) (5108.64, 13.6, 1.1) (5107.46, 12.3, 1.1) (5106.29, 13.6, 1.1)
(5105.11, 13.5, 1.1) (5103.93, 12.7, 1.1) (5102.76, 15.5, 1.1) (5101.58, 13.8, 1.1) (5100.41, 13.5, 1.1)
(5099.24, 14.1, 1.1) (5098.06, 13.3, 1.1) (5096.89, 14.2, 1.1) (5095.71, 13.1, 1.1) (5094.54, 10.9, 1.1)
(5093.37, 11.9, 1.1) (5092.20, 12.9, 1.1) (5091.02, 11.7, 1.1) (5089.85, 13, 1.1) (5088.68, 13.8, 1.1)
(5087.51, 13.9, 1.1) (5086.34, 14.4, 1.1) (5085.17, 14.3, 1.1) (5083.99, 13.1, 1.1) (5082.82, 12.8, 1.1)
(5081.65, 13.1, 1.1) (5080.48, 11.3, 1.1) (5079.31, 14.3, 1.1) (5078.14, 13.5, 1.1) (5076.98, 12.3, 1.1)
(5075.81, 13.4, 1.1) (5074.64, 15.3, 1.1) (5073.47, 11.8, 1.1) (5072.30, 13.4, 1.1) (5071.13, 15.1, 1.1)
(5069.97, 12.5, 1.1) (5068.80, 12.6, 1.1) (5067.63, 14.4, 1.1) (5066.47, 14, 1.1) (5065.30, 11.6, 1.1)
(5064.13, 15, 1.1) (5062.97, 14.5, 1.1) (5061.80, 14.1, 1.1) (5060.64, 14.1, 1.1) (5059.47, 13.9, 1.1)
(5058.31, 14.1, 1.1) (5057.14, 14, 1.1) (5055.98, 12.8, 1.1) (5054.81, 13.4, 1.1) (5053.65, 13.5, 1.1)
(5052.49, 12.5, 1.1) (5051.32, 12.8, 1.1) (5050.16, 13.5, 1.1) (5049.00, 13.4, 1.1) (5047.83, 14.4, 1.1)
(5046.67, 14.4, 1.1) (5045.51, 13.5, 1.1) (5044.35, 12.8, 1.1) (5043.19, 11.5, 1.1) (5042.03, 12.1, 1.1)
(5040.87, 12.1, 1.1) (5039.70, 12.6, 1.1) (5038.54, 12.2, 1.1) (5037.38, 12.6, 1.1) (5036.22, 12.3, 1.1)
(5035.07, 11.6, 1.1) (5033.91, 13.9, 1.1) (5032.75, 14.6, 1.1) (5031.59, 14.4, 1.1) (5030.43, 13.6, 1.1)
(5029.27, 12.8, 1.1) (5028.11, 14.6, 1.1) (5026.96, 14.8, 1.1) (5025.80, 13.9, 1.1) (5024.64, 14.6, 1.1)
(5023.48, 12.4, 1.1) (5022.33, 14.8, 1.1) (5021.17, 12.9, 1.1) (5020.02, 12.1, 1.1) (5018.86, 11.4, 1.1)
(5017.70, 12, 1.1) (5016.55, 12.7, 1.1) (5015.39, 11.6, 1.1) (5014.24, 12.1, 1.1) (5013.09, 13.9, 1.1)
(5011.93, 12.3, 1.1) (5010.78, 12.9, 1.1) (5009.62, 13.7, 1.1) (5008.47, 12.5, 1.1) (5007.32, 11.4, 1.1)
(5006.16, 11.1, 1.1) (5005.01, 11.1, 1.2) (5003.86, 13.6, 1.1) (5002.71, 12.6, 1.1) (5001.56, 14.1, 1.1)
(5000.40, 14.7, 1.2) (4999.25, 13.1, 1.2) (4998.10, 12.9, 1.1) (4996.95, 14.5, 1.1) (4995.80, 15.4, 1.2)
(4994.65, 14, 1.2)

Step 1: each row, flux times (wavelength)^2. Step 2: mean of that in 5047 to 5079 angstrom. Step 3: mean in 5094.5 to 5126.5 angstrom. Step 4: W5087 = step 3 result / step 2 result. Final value 1.0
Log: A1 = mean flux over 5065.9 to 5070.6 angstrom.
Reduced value 13.4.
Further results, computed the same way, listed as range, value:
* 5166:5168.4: 10.7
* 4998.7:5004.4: 13.6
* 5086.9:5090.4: 13.6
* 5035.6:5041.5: 12.4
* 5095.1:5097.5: 13.6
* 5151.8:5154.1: 12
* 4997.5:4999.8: 13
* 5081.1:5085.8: 13.3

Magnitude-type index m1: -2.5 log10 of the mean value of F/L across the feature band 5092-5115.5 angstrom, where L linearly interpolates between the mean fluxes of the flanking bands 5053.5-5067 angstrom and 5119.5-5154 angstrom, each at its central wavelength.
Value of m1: -0.01 mag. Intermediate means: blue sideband 13.8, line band 13.3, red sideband 12.7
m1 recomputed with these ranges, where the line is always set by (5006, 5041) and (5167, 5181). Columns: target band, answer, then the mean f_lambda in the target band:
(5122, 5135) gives -0.07 mag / 12.5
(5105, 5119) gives -0.12 mag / 13.4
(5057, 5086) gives -0.09 mag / 13.5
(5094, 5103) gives -0.12 mag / 13.5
